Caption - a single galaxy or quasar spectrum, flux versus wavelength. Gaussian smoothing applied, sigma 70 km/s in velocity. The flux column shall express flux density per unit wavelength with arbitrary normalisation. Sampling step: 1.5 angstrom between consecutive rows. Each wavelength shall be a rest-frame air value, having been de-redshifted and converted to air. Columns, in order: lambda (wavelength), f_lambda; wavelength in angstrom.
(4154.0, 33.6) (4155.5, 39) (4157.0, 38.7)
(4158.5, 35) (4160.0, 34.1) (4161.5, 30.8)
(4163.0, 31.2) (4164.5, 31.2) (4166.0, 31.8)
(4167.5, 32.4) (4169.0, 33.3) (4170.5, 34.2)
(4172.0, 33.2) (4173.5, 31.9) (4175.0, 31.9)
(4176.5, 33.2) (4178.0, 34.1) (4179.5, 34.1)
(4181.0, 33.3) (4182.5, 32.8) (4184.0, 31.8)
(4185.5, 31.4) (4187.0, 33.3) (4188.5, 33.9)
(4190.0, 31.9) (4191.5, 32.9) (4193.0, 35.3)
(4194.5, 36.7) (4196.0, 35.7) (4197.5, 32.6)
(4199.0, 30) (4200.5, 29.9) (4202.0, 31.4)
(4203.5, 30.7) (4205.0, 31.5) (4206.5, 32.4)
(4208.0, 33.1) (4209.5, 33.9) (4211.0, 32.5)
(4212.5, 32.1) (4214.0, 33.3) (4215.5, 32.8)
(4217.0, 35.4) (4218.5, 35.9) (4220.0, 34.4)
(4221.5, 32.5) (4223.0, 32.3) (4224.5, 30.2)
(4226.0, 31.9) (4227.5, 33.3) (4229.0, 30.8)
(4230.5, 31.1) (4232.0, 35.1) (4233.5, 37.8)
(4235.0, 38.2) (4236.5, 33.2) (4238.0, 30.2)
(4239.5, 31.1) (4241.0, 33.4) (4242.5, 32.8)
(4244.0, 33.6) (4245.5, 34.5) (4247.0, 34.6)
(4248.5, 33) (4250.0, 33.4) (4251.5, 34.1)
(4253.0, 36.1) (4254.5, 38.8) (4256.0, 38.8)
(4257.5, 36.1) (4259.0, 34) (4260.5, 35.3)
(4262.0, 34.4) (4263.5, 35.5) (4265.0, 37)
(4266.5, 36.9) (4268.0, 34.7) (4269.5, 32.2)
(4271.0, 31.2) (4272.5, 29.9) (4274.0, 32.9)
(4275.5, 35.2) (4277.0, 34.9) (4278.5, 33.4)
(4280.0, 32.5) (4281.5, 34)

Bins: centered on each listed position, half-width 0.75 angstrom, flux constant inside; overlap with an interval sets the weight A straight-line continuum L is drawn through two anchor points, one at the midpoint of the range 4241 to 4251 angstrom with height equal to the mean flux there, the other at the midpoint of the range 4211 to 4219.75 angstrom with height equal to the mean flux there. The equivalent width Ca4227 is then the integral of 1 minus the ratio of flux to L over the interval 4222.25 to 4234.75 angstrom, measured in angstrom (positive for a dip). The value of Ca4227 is 0.3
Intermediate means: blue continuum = 33.8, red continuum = 33.6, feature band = 33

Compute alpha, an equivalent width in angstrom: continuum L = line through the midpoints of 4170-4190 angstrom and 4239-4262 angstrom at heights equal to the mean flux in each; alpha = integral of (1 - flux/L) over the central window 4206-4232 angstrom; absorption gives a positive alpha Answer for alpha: 0.8 angstrom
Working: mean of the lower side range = 33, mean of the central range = 32.9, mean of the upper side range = 34.7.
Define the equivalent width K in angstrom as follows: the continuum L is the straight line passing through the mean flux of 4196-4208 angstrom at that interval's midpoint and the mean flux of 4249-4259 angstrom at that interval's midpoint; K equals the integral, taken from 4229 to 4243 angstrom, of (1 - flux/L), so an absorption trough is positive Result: 0.4 angstrom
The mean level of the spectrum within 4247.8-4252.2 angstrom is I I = 33.5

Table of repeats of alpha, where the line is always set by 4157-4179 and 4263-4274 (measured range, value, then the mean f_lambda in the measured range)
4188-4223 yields 0.2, 33.1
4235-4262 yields -0.6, 34.4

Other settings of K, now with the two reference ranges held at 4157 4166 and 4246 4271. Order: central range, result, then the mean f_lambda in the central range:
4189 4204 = 0.4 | 32.8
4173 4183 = 0.1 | 33.1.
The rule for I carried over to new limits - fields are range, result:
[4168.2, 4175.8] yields 32.9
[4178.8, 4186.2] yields 32.7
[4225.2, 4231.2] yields 31.8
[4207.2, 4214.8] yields 33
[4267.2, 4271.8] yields 32.7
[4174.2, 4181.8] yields 33.3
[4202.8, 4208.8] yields 32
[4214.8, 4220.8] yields 34.6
